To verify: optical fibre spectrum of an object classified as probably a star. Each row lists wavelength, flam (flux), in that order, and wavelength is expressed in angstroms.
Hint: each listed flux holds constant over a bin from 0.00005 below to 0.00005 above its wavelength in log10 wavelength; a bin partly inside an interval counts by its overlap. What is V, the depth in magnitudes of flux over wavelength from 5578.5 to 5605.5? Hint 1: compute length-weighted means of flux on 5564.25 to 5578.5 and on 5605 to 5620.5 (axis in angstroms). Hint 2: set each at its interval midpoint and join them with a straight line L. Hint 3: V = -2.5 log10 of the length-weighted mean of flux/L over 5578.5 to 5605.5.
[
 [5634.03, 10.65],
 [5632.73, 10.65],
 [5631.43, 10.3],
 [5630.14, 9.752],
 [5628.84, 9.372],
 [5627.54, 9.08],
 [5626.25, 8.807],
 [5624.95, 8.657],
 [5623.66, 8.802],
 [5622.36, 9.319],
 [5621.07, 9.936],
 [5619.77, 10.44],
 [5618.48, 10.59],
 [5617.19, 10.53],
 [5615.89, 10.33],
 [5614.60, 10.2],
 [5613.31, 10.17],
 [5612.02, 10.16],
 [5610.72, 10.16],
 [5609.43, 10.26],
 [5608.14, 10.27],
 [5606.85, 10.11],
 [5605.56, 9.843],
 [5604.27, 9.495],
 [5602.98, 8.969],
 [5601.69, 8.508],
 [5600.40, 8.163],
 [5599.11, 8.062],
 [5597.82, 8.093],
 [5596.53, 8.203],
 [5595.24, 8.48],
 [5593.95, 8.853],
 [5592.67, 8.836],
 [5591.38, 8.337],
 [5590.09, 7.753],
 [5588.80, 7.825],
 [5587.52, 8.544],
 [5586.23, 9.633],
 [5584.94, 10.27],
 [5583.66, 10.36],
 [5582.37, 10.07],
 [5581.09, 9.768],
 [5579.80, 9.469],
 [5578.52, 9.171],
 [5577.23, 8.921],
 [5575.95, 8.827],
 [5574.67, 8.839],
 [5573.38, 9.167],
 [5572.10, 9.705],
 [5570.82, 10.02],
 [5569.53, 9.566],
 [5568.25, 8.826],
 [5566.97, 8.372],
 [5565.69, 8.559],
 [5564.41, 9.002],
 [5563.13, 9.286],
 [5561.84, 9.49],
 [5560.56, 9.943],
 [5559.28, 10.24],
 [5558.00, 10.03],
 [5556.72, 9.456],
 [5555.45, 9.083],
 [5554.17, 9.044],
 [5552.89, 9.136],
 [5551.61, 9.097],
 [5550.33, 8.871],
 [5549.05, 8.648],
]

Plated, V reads 0.087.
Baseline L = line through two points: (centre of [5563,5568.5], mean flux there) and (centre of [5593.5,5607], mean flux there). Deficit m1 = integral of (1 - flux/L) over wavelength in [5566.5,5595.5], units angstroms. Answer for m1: -1.2 angstroms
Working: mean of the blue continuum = 8.77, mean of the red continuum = 8.75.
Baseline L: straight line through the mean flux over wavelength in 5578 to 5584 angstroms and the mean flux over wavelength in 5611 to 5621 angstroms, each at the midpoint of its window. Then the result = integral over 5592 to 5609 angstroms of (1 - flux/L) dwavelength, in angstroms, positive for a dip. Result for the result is 1.9 angstroms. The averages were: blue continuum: 9.75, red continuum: 10.3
